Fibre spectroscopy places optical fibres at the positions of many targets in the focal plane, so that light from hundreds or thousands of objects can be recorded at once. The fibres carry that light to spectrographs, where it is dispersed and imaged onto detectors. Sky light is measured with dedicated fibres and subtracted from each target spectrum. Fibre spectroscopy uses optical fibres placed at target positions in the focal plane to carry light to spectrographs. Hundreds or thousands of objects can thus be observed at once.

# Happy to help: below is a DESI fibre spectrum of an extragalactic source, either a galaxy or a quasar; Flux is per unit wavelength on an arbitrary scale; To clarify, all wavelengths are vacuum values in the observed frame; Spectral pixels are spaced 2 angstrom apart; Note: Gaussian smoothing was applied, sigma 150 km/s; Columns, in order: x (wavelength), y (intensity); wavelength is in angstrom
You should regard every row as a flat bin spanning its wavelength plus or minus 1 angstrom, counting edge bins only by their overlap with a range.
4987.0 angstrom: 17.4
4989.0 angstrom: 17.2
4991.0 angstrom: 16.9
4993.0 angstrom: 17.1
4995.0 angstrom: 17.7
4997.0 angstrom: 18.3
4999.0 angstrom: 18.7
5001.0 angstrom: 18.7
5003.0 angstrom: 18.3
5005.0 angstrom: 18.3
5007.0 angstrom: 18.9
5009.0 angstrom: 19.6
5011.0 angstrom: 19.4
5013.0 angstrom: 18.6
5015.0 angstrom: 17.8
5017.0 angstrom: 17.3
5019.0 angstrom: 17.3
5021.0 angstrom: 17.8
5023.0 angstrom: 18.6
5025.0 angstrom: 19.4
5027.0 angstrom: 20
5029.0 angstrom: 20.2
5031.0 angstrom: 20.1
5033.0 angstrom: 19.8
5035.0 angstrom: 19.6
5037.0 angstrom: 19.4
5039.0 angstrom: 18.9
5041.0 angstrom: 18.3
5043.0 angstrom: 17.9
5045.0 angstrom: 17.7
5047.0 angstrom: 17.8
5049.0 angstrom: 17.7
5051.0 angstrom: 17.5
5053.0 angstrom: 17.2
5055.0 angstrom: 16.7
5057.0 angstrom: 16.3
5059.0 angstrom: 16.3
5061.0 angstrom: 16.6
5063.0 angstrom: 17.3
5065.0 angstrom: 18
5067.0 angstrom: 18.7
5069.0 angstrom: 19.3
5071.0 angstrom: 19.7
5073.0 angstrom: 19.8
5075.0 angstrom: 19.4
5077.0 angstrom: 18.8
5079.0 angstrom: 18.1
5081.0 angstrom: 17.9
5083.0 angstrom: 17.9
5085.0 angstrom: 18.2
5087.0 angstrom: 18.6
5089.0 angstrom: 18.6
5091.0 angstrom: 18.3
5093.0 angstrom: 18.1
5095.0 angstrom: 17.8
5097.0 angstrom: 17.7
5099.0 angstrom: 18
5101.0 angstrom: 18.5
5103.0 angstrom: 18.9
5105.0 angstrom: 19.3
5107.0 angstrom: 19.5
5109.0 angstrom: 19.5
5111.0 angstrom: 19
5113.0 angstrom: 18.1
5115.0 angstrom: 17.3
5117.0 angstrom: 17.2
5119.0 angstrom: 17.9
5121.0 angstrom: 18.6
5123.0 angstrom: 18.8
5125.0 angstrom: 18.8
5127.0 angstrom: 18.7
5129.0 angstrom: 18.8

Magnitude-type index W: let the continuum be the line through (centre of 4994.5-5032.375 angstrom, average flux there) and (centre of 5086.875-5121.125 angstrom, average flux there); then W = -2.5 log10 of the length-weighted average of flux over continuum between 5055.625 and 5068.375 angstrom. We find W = 0.08 mag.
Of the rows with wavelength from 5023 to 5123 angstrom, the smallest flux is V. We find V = 16.3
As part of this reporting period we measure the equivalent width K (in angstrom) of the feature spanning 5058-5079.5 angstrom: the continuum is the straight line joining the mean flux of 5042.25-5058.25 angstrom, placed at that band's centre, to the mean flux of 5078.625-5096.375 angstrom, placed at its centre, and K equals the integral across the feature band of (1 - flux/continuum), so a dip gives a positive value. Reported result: -0.8 angstrom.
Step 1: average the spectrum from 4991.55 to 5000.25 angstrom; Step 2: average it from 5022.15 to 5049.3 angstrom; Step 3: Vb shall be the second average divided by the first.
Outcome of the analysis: 1.06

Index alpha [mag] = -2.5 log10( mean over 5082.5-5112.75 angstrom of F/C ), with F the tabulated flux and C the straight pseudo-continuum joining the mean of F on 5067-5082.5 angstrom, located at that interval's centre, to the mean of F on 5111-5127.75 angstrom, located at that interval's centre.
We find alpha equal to 0.00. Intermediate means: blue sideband 18.9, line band 18.5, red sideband 18.2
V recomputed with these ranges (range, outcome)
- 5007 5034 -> 17.3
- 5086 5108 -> 17.7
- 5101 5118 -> 17.2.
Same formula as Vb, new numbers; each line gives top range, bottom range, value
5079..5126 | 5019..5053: 0.98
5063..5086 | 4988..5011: 1.02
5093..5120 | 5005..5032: 0.97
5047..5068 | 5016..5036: 0.91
